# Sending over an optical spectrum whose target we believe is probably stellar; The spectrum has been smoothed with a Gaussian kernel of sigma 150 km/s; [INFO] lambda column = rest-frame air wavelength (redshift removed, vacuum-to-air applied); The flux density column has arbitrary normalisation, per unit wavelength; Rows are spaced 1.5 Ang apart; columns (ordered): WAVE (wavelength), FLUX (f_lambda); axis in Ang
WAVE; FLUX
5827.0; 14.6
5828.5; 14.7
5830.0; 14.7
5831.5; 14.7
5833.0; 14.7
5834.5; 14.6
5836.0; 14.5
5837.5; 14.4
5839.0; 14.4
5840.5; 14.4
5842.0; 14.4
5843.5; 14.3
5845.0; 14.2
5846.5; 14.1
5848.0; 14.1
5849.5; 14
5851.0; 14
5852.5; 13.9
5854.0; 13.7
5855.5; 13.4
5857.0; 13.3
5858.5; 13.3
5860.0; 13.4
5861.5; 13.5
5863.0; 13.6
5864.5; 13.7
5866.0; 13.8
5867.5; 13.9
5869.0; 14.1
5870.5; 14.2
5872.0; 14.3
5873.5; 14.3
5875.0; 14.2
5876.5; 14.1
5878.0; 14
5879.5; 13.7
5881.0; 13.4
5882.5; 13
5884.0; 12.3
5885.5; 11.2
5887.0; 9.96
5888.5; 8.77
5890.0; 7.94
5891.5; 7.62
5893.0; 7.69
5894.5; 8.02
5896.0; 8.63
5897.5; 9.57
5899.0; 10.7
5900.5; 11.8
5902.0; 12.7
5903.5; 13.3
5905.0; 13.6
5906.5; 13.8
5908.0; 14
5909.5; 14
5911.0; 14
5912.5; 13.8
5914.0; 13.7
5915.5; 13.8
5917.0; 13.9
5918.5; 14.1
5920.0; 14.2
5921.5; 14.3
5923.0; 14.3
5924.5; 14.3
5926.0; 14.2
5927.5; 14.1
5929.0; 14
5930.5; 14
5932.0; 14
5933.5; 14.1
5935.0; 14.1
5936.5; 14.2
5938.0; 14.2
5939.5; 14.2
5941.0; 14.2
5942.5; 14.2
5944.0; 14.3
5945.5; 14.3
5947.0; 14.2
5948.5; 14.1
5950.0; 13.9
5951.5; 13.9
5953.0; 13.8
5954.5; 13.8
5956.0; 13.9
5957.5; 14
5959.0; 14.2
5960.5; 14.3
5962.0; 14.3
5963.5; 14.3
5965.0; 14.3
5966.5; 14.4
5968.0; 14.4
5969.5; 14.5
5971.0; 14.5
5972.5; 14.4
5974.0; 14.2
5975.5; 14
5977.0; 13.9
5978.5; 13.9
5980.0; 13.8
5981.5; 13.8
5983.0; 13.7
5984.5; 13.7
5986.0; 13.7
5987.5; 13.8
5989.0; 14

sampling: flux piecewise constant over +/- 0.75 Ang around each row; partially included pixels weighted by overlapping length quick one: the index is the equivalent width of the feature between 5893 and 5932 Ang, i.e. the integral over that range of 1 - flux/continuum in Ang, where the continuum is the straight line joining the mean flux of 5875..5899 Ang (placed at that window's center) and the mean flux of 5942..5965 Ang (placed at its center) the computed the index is -2.89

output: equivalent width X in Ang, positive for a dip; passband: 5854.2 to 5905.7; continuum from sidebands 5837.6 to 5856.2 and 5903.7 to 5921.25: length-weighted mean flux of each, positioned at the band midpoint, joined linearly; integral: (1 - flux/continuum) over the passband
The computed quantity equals 6.5 Ang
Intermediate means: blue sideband 14.1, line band 12.2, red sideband 13.9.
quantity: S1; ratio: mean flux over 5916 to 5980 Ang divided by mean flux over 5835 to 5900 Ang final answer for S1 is 1.1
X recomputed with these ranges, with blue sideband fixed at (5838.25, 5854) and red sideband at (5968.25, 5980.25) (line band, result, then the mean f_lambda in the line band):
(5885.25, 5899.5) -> 5.3 Ang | 8.9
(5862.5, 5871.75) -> 0.2 Ang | 13.9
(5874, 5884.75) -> 0.5 Ang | 13.5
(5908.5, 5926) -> 0.2 Ang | 14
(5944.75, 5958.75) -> 0.2 Ang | 14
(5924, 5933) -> 0.0 Ang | 14.1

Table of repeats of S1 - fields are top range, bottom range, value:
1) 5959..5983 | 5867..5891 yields 1.12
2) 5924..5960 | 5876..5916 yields 1.20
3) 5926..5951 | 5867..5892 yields 1.14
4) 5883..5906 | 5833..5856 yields 0.73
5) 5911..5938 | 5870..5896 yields 1.22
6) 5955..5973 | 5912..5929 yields 1.02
